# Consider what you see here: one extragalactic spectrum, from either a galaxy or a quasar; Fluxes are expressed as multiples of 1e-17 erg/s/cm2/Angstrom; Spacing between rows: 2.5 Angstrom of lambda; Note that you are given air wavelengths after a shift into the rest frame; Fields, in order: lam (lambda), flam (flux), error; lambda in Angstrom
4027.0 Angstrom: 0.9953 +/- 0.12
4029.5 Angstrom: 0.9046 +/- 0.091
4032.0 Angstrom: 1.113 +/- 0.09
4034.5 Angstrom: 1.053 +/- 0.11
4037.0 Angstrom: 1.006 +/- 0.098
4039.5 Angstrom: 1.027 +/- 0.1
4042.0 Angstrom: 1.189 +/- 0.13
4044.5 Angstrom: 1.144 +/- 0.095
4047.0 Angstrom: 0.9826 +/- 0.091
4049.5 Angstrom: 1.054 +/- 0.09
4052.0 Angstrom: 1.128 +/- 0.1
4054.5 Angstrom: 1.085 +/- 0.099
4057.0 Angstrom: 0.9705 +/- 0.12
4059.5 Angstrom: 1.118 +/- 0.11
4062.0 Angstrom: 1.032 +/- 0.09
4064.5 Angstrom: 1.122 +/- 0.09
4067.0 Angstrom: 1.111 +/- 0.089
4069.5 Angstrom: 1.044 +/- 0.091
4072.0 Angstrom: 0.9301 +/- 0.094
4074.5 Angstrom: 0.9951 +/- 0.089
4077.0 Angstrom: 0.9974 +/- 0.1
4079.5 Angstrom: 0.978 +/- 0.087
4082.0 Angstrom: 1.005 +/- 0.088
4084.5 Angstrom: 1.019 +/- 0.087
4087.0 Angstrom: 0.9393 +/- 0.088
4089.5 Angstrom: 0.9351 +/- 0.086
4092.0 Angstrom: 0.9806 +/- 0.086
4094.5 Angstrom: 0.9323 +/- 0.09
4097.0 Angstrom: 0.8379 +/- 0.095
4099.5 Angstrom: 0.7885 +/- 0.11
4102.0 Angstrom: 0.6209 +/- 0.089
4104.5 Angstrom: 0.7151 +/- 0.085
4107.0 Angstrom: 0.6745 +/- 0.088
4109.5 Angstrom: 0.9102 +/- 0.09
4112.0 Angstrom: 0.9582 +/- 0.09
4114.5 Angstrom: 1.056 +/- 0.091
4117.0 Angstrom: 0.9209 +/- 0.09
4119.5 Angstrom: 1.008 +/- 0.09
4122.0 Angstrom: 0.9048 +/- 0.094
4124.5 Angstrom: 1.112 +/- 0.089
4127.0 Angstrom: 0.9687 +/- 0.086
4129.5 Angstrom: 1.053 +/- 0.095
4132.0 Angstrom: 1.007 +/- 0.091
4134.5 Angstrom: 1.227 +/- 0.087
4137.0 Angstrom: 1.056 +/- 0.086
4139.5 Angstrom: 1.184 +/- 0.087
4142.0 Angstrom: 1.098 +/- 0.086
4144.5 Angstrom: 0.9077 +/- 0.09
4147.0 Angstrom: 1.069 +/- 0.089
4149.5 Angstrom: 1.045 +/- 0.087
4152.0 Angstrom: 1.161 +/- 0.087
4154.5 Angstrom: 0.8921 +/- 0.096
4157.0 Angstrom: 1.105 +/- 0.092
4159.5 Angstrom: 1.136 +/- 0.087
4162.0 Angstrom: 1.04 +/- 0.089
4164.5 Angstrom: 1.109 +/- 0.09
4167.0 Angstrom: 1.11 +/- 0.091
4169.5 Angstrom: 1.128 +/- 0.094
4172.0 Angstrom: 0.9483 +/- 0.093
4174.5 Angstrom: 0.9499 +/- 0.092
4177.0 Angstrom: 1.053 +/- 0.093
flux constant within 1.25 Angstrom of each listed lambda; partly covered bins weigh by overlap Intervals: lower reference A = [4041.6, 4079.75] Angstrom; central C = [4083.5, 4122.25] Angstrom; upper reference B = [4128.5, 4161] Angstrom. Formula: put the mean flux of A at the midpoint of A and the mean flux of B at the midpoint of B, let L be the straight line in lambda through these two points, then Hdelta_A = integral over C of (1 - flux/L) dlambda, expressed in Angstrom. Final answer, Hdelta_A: 6.4 Angstrom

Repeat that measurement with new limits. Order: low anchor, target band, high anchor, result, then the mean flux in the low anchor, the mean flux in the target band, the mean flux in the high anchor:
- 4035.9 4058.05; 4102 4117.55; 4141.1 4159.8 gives 3.0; 1.07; 0.85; 1.05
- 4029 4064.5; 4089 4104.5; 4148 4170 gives 3.4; 1.06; 0.834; 1.08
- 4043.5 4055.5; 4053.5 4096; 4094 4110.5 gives -3.7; 1.08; 1.01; 0.774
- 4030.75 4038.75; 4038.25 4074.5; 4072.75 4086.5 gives -1.4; 1.06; 1.06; 0.993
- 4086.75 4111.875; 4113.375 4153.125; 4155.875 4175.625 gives -4.0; 0.835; 1.05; 1.07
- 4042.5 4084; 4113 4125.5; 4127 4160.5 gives 0.8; 1.05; 0.997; 1.07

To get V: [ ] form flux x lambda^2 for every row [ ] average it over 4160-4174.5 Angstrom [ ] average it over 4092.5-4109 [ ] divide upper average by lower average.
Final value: 1.4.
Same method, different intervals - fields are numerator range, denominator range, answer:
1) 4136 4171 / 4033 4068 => 1.05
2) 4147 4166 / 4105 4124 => 1.19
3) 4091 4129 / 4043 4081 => 0.88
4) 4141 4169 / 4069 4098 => 1.14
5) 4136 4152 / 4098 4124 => 1.26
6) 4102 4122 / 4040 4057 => 0.83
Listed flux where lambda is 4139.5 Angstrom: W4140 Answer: 1.184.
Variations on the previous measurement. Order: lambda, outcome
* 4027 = 0.9953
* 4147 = 1.069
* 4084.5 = 1.019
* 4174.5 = 0.9499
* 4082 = 1.005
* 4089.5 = 0.9351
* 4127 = 0.9687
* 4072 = 0.9301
